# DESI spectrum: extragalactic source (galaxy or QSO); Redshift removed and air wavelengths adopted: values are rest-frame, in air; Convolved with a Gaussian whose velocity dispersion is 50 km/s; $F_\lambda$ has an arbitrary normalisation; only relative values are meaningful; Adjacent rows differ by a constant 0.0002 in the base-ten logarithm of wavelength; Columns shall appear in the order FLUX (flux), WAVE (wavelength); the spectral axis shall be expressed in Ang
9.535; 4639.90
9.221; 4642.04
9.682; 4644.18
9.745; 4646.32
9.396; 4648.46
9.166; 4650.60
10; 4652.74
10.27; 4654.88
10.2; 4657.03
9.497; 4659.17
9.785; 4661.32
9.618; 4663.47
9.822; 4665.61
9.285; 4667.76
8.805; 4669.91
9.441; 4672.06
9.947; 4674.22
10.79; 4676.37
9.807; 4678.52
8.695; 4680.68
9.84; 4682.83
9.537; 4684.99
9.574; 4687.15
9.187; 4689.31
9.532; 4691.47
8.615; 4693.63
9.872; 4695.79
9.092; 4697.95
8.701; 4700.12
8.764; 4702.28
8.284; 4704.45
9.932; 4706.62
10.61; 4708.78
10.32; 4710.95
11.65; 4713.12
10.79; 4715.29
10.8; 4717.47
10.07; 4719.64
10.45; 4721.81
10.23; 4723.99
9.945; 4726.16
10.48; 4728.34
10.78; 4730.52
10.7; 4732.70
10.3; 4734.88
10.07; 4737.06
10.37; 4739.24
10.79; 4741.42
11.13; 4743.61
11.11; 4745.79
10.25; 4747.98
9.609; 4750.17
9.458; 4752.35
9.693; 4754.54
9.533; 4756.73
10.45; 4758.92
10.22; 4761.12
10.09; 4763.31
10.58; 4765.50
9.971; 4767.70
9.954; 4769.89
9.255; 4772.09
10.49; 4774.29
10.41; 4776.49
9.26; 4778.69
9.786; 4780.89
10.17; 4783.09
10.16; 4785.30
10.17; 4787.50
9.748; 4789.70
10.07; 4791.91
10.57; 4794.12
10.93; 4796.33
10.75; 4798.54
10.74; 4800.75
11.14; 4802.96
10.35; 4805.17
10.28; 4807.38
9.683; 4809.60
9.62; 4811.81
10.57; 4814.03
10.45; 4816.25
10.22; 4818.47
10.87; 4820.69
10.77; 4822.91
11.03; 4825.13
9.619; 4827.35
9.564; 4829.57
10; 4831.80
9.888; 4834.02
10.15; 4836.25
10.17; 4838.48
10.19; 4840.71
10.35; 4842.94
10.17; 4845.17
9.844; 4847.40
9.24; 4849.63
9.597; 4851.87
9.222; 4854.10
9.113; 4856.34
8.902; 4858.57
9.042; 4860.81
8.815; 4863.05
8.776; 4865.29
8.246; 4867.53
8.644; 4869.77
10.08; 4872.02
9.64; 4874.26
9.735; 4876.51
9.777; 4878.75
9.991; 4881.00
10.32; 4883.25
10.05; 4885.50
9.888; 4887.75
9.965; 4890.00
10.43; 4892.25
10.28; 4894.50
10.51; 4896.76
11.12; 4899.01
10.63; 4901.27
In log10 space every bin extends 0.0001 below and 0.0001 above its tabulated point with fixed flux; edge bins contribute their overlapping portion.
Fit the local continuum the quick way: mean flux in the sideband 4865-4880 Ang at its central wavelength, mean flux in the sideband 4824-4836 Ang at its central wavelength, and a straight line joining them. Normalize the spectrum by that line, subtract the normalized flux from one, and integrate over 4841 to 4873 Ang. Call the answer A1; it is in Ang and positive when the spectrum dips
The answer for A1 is 0.9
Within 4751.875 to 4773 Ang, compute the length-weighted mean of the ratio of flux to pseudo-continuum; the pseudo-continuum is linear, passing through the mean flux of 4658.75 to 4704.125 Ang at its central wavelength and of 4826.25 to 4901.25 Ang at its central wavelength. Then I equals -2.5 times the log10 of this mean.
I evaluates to -0.04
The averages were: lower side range 9.42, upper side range 9.75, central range 9.94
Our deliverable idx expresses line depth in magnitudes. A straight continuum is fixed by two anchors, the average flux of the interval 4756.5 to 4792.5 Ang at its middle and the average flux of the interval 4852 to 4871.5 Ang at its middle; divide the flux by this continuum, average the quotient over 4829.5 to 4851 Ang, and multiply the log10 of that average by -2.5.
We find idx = -0.09 mag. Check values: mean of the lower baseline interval 10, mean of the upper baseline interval 8.92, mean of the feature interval 9.97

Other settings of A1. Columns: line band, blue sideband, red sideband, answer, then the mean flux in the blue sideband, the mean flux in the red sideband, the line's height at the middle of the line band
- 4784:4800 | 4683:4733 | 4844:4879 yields -1.3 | 9.9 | 9.29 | 9.57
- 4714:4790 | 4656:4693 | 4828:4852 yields -3.6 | 9.6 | 9.93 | 9.75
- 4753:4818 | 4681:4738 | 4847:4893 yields -3.1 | 9.91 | 9.48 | 9.71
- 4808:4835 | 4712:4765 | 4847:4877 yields -1.8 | 10.4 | 9.18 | 9.57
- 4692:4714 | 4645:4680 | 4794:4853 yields 0.6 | 9.71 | 10.2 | 9.85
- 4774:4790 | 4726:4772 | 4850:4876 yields -0.2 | 10.2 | 9.12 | 9.92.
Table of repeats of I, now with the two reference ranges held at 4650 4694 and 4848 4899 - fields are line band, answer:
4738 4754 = -0.08 mag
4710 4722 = -0.12 mag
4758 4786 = -0.05 mag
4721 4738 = -0.08 mag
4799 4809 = -0.11 mag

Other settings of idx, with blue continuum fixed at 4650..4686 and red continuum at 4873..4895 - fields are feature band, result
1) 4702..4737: -0.06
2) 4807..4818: -0.02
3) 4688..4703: 0.07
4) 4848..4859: 0.08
